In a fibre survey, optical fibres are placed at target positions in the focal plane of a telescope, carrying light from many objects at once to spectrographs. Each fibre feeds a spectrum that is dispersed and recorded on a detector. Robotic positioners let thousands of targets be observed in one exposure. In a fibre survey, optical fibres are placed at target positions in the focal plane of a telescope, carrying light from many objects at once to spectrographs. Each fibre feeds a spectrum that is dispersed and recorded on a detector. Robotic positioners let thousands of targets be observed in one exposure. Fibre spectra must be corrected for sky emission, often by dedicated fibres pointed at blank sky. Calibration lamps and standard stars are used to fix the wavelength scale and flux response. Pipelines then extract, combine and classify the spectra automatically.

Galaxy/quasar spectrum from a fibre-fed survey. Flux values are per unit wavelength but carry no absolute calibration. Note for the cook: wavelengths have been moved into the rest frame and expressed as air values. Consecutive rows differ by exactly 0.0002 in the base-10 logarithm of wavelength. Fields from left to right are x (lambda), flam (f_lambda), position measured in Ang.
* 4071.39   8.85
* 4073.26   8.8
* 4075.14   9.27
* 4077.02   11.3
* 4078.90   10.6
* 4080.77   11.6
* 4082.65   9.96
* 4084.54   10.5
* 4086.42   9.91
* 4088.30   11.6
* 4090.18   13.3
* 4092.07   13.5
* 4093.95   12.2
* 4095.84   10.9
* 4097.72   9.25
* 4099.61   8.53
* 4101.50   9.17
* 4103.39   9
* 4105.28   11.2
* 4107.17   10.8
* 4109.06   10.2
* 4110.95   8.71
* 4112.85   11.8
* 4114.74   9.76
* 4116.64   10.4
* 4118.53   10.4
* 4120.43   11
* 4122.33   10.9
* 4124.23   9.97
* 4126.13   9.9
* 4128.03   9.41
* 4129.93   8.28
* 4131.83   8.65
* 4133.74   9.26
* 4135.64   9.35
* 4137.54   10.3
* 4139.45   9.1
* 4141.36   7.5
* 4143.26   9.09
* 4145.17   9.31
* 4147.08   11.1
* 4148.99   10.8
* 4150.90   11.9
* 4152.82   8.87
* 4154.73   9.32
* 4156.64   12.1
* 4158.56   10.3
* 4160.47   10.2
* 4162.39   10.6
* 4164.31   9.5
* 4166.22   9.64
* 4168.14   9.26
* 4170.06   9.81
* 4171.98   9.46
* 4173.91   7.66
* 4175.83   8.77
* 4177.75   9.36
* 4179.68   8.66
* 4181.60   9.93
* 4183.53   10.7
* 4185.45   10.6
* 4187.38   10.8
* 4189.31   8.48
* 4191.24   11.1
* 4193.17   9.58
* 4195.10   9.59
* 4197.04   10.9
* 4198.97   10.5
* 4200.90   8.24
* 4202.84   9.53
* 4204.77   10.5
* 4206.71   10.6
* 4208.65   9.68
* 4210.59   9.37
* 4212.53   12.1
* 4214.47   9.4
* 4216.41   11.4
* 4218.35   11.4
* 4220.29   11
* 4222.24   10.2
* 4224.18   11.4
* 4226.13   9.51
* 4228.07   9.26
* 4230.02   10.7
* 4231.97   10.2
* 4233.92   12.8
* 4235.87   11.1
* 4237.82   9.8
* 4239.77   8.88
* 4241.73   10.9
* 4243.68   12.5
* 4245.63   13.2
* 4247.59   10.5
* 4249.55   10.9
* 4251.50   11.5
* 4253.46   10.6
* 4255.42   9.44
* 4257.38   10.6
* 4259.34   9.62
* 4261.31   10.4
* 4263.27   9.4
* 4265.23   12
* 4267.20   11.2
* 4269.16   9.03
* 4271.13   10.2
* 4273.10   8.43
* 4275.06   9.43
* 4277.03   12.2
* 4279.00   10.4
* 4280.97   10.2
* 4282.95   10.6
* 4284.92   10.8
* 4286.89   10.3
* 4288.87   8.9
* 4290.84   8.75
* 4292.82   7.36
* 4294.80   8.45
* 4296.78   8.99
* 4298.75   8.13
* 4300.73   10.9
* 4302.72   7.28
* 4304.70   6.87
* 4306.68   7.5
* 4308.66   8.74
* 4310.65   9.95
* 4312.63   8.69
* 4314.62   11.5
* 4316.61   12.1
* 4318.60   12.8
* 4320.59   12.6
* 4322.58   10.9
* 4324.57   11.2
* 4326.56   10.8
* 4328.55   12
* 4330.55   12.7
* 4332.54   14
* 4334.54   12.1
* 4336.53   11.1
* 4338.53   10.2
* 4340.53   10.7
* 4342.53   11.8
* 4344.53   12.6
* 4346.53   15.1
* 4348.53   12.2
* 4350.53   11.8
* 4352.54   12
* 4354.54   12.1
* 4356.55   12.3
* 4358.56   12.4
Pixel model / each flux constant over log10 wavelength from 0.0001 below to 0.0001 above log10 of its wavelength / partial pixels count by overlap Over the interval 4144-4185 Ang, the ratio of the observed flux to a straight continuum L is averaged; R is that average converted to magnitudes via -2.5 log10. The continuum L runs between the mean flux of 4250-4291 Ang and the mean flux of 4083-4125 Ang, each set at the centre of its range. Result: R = 0.062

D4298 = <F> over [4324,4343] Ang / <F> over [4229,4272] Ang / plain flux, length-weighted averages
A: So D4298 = 1.09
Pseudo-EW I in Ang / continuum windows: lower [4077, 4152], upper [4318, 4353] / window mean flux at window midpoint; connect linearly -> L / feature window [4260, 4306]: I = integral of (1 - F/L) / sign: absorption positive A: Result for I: 8.07 Ang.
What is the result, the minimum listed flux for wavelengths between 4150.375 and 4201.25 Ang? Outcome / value 7.66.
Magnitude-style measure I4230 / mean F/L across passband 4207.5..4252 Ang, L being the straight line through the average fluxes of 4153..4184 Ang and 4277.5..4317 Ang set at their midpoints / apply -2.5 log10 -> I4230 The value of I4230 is -0.14 mag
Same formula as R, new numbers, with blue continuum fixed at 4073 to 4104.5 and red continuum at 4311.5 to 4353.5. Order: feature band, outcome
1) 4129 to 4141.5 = 0.200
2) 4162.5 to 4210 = 0.144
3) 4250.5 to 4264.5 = 0.120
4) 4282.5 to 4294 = 0.232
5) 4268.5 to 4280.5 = 0.158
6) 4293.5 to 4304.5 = 0.335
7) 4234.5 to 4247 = 0.026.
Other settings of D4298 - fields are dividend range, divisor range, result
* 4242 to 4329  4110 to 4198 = 1.04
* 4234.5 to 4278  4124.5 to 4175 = 1.09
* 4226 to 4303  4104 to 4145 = 1.04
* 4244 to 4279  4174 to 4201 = 1.08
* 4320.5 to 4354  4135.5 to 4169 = 1.21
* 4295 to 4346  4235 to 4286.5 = 1.01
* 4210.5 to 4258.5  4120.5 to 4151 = 1.12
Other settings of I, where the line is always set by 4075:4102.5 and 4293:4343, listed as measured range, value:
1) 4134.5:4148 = 1.68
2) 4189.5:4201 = 0.66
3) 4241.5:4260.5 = -0.79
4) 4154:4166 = 0.42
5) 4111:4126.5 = 0.47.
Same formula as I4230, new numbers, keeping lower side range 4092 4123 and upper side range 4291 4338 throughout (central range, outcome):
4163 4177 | 0.13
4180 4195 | 0.03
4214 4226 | -0.05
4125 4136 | 0.13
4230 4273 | -0.04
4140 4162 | 0.03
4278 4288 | -0.02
